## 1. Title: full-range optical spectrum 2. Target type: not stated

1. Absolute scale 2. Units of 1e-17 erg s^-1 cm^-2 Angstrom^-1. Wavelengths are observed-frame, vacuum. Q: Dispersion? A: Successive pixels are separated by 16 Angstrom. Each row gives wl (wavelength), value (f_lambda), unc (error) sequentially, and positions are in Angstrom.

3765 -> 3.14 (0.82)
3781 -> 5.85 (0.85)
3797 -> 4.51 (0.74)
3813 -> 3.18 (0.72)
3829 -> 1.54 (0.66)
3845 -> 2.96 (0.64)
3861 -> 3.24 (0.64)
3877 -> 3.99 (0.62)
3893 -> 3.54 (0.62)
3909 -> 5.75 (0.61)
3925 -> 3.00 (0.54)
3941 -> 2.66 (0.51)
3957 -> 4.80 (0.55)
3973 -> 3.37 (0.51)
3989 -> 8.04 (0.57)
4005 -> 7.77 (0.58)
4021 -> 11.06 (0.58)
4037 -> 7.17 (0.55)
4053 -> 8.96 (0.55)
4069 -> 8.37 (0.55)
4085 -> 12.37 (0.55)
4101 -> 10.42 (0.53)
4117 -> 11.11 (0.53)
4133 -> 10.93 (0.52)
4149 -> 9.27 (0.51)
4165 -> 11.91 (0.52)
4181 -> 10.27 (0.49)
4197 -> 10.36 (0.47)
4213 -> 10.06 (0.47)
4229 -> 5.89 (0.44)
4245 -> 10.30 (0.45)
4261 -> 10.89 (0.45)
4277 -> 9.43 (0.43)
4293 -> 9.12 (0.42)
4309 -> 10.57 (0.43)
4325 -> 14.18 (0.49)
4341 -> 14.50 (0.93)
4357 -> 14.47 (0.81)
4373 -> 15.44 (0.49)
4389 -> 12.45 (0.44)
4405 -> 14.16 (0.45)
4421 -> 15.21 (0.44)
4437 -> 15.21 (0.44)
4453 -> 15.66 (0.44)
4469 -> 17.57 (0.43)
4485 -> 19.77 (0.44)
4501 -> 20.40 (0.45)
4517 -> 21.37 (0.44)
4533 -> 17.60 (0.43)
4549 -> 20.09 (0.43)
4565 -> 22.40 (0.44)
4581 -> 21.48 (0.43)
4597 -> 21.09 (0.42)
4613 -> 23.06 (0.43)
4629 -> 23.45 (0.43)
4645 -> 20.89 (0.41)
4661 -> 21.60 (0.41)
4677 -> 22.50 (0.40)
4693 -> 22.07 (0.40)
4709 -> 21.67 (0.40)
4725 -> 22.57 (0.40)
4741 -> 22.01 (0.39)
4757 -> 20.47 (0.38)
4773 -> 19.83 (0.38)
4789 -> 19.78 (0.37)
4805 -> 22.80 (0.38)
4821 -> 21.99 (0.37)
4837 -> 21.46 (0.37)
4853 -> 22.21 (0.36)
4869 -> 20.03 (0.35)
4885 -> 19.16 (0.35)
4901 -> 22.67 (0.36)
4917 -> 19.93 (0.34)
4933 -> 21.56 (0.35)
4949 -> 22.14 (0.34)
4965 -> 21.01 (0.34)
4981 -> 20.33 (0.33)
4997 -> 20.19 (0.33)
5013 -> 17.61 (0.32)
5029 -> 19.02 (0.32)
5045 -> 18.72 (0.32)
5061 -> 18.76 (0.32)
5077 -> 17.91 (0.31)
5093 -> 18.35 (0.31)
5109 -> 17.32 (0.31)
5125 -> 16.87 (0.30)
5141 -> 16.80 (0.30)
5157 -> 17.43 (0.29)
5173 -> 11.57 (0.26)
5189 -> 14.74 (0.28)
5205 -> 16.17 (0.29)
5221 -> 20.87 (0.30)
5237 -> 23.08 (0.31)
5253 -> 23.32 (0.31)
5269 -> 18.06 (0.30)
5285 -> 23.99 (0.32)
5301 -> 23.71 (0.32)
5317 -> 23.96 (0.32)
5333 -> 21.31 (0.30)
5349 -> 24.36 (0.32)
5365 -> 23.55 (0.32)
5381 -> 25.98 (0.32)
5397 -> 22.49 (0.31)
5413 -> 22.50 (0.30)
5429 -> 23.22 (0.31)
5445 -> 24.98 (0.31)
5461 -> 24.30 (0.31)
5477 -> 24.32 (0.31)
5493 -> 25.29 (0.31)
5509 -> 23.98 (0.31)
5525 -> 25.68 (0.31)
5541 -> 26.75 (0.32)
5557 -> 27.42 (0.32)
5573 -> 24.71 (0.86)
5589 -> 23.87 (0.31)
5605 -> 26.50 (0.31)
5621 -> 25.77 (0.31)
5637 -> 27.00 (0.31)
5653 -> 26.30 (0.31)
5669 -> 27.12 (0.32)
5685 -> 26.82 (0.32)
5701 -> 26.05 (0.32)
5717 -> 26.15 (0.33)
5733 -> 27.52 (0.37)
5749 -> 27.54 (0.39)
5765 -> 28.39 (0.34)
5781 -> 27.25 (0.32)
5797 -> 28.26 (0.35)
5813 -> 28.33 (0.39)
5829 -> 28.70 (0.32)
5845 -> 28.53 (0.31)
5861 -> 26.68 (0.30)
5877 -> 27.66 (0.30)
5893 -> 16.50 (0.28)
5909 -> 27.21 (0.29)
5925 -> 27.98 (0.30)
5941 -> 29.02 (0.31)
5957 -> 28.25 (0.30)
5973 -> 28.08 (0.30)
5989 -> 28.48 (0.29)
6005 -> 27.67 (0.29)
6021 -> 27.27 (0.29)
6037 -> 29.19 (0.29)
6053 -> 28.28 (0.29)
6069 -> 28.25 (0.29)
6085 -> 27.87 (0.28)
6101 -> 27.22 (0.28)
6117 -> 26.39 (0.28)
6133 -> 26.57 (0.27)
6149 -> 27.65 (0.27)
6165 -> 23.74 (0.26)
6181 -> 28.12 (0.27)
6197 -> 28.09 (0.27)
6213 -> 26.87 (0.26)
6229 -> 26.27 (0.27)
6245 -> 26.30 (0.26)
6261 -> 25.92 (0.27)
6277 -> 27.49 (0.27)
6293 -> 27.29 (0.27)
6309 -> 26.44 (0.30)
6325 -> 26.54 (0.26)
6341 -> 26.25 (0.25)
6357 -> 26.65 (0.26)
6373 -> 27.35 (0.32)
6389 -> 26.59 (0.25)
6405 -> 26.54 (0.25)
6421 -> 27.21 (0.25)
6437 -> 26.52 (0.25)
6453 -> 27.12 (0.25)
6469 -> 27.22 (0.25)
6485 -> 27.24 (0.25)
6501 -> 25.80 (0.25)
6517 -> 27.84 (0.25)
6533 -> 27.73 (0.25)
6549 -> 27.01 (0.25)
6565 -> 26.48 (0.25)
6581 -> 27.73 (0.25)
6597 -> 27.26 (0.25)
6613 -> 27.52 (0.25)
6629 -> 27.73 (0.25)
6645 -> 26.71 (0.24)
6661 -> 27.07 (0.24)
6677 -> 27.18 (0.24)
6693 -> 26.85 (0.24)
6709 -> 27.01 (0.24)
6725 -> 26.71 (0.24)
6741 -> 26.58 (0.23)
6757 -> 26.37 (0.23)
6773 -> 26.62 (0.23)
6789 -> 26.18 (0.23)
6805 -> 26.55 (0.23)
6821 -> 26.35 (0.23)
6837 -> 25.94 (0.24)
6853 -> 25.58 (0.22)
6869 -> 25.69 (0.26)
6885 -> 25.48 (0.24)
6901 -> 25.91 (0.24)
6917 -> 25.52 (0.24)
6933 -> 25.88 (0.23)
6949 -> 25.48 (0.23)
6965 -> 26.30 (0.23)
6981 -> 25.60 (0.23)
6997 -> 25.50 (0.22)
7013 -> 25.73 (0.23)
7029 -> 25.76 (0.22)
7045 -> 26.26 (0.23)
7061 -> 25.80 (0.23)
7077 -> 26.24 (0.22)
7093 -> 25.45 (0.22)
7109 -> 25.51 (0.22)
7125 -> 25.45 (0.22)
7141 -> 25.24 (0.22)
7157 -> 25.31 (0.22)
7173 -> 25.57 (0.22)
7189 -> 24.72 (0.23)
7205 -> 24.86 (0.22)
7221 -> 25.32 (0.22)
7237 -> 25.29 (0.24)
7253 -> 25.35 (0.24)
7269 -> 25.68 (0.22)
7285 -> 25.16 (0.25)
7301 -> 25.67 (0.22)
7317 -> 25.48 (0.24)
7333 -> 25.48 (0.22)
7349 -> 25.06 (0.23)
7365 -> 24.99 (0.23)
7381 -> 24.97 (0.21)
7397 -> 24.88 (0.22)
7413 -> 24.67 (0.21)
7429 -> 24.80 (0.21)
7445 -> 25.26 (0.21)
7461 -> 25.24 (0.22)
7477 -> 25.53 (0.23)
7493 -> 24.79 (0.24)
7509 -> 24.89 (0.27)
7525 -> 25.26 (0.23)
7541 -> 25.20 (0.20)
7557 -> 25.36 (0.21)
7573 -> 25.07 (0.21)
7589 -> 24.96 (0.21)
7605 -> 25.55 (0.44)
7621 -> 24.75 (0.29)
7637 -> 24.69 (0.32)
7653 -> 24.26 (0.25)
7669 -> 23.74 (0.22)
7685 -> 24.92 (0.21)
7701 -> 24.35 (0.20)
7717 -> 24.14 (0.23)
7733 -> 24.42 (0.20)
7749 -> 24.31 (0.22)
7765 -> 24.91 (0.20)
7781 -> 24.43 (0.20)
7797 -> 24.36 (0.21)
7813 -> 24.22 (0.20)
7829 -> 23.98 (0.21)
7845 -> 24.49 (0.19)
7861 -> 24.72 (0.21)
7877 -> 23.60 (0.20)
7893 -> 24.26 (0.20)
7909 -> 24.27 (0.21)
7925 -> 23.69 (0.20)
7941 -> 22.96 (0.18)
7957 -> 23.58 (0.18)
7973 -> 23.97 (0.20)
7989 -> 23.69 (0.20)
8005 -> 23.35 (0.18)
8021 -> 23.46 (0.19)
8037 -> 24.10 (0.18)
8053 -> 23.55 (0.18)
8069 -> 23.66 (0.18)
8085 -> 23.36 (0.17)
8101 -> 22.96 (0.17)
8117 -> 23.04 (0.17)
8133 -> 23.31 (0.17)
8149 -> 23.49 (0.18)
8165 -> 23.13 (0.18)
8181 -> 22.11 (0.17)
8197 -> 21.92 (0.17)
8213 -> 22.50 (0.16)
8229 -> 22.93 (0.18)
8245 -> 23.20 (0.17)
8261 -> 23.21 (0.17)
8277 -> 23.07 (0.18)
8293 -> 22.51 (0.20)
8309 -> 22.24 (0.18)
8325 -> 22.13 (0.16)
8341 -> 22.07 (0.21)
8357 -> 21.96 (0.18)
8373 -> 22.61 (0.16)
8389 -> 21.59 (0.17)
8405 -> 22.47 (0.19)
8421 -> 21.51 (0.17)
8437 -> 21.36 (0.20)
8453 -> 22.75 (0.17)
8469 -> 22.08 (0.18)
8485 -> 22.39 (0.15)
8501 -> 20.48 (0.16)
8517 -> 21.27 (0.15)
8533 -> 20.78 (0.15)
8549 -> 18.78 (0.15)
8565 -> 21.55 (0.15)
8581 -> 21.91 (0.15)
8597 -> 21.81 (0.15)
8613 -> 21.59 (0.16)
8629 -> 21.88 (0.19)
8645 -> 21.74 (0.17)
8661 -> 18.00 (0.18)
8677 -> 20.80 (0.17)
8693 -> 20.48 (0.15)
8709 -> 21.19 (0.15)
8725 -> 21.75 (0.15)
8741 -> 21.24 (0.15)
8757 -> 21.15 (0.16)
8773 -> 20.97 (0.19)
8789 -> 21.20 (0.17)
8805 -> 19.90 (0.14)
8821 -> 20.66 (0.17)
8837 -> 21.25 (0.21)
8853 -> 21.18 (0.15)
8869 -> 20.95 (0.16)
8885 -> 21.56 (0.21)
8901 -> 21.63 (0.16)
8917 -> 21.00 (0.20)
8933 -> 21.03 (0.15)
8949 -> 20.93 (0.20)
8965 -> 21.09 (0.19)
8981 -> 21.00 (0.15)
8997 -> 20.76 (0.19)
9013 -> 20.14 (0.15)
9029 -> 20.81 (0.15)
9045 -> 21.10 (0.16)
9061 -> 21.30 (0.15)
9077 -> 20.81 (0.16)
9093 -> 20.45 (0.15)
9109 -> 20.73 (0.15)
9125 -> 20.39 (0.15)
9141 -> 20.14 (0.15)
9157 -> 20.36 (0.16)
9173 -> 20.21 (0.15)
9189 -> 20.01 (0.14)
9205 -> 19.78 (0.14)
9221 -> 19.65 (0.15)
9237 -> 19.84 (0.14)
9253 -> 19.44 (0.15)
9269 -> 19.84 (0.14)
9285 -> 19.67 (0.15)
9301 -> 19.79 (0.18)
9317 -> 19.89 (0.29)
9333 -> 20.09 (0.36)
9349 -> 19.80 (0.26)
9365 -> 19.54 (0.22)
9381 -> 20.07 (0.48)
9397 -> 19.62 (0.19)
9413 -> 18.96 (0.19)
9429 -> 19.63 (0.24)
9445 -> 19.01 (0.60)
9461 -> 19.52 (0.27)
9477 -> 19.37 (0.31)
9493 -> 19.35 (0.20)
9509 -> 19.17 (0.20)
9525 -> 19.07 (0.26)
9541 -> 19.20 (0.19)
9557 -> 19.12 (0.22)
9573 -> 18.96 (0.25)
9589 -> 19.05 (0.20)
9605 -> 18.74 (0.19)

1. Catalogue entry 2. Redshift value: 0.000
